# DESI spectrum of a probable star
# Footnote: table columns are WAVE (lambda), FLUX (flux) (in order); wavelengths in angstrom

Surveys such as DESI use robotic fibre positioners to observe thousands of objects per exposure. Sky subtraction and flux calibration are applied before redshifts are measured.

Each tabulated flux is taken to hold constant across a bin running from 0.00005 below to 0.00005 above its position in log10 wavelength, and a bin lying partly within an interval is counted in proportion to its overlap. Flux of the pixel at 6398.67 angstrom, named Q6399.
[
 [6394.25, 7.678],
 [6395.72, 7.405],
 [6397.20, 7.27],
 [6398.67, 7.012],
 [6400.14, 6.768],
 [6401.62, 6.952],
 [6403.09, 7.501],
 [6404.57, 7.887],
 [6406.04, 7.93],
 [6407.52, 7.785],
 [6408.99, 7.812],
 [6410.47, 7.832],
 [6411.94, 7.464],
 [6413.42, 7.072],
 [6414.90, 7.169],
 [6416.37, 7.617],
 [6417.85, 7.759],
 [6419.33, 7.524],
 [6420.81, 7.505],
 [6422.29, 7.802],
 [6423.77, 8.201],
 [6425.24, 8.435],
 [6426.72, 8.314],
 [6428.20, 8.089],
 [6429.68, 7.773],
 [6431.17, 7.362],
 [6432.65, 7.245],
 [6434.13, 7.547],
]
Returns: 7.012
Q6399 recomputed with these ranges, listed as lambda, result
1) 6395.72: 7.405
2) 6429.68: 7.773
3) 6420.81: 7.505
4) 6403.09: 7.501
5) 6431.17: 7.362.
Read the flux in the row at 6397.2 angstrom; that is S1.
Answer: 7.27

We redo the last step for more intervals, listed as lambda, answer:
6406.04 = 7.93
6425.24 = 8.435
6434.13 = 7.547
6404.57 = 7.887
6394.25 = 7.678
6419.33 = 7.524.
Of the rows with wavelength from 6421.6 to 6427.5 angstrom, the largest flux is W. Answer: 8.435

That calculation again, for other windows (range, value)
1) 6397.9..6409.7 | 7.93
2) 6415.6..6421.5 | 7.759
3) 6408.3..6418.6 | 7.832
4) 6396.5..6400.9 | 7.27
